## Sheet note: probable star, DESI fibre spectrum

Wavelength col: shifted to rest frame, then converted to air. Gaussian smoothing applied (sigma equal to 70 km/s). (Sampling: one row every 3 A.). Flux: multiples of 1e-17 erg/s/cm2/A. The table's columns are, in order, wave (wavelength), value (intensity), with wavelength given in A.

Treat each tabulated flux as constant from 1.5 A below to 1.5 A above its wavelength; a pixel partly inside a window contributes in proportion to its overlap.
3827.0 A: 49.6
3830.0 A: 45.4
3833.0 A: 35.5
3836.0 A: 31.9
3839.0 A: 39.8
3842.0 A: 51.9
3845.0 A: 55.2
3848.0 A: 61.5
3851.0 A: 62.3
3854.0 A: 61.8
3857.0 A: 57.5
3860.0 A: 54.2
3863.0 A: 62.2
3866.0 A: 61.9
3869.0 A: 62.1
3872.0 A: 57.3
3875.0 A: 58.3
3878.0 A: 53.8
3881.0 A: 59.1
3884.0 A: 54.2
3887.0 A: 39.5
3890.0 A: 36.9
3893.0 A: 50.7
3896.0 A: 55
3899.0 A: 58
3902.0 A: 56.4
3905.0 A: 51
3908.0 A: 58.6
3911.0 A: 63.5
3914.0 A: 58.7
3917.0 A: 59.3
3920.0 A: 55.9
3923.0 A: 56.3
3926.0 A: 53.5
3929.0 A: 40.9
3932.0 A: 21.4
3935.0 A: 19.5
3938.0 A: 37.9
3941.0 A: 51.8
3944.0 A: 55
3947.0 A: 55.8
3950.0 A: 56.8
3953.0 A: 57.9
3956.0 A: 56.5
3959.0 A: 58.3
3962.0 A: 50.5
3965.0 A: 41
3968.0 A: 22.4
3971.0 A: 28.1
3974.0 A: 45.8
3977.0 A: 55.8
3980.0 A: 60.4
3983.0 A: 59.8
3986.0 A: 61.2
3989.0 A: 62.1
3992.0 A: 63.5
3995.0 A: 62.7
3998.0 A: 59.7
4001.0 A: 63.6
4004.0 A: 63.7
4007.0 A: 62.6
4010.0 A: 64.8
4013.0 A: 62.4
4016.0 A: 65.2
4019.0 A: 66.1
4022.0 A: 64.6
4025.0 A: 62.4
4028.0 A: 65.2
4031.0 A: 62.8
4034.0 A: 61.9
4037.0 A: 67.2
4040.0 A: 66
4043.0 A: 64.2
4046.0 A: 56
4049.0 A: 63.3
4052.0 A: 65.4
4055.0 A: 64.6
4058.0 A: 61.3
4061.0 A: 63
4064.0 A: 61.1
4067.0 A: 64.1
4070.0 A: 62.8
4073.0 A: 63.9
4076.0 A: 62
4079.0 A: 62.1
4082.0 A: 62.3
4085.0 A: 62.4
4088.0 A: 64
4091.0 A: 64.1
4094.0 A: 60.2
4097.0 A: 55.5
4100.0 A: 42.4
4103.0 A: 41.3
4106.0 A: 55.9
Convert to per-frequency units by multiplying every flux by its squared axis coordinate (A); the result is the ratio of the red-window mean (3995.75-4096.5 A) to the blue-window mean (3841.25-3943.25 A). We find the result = 1.3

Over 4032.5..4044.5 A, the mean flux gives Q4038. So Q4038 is 64.8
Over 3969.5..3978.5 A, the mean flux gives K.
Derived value 43.2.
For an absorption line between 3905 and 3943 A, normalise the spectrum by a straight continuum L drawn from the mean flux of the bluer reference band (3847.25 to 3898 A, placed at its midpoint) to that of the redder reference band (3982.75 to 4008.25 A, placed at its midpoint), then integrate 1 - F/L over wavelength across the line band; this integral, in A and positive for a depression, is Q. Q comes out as 6.5 A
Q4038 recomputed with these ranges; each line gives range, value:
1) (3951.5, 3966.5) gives 52.8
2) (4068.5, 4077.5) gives 62.9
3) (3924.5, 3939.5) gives 34.6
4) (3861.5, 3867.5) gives 62.1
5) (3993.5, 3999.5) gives 61.2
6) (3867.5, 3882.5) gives 58.1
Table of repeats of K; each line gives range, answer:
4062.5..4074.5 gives 63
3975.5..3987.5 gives 59.3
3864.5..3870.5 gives 62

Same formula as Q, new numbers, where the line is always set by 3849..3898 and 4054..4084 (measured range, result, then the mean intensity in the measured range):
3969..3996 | 2.18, 54.7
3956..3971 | 4.05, 42.9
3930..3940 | 5.11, 28.3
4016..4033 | -0.89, 64.2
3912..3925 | -0.11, 57.6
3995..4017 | -0.98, 63.1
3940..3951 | 0.62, 54.9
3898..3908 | 0.19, 55.5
